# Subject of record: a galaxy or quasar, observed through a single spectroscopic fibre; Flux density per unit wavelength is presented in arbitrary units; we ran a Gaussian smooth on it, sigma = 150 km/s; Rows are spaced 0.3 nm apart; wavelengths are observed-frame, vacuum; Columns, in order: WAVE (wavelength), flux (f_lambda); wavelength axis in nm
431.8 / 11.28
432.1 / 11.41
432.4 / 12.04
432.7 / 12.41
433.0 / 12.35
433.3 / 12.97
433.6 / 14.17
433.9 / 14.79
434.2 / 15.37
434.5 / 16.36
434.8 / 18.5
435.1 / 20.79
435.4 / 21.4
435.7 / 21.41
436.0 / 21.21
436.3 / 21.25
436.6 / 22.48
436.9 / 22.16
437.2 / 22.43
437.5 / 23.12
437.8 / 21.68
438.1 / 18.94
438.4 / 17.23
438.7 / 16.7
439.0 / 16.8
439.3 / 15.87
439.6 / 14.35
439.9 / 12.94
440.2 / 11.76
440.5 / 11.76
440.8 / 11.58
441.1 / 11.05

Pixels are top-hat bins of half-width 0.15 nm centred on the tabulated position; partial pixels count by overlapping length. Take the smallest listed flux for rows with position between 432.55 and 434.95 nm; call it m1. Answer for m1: 12.35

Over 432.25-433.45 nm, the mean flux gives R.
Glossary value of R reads 12.4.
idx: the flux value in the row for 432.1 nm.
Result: 11.41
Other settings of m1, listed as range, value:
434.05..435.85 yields 15.37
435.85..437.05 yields 21.21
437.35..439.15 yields 16.7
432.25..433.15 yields 12.04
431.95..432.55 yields 11.41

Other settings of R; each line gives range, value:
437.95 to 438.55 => 18.1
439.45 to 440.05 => 13.6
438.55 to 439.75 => 15.9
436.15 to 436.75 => 21.9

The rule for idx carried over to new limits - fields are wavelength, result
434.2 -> 15.37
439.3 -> 15.87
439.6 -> 14.35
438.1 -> 18.94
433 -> 12.35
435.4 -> 21.4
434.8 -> 18.5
